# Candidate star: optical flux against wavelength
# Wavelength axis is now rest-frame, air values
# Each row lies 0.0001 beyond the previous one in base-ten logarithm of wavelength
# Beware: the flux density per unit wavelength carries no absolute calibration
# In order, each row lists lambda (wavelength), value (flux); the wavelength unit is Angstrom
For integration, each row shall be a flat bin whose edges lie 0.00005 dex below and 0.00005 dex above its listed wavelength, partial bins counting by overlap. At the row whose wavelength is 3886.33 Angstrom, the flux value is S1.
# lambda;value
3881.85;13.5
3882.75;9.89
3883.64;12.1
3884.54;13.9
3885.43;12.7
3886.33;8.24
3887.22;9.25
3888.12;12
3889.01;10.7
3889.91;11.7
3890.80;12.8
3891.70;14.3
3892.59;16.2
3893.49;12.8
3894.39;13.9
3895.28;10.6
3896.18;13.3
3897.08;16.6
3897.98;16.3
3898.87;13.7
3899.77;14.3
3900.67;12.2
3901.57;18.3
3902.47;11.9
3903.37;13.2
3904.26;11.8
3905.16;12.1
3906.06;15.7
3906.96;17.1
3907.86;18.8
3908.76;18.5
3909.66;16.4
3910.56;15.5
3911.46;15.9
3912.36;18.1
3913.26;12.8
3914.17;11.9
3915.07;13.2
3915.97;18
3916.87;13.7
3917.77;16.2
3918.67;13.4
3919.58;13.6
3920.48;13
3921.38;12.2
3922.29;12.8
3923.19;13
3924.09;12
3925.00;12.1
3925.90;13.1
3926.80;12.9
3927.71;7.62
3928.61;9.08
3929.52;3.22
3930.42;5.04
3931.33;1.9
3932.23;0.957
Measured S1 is 8.24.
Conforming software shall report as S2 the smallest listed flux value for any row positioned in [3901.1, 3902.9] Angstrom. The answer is 11.9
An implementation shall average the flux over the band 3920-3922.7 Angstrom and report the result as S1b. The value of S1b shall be 12.7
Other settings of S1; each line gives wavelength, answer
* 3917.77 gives 16.2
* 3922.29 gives 12.8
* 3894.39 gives 13.9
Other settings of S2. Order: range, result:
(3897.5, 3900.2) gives 13.7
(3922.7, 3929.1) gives 7.62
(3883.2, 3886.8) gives 8.24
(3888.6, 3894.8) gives 10.7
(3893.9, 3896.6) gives 10.6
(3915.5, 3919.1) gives 13.4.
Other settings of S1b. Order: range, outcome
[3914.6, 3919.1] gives 14.9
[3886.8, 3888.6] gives 10.7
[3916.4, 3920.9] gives 14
